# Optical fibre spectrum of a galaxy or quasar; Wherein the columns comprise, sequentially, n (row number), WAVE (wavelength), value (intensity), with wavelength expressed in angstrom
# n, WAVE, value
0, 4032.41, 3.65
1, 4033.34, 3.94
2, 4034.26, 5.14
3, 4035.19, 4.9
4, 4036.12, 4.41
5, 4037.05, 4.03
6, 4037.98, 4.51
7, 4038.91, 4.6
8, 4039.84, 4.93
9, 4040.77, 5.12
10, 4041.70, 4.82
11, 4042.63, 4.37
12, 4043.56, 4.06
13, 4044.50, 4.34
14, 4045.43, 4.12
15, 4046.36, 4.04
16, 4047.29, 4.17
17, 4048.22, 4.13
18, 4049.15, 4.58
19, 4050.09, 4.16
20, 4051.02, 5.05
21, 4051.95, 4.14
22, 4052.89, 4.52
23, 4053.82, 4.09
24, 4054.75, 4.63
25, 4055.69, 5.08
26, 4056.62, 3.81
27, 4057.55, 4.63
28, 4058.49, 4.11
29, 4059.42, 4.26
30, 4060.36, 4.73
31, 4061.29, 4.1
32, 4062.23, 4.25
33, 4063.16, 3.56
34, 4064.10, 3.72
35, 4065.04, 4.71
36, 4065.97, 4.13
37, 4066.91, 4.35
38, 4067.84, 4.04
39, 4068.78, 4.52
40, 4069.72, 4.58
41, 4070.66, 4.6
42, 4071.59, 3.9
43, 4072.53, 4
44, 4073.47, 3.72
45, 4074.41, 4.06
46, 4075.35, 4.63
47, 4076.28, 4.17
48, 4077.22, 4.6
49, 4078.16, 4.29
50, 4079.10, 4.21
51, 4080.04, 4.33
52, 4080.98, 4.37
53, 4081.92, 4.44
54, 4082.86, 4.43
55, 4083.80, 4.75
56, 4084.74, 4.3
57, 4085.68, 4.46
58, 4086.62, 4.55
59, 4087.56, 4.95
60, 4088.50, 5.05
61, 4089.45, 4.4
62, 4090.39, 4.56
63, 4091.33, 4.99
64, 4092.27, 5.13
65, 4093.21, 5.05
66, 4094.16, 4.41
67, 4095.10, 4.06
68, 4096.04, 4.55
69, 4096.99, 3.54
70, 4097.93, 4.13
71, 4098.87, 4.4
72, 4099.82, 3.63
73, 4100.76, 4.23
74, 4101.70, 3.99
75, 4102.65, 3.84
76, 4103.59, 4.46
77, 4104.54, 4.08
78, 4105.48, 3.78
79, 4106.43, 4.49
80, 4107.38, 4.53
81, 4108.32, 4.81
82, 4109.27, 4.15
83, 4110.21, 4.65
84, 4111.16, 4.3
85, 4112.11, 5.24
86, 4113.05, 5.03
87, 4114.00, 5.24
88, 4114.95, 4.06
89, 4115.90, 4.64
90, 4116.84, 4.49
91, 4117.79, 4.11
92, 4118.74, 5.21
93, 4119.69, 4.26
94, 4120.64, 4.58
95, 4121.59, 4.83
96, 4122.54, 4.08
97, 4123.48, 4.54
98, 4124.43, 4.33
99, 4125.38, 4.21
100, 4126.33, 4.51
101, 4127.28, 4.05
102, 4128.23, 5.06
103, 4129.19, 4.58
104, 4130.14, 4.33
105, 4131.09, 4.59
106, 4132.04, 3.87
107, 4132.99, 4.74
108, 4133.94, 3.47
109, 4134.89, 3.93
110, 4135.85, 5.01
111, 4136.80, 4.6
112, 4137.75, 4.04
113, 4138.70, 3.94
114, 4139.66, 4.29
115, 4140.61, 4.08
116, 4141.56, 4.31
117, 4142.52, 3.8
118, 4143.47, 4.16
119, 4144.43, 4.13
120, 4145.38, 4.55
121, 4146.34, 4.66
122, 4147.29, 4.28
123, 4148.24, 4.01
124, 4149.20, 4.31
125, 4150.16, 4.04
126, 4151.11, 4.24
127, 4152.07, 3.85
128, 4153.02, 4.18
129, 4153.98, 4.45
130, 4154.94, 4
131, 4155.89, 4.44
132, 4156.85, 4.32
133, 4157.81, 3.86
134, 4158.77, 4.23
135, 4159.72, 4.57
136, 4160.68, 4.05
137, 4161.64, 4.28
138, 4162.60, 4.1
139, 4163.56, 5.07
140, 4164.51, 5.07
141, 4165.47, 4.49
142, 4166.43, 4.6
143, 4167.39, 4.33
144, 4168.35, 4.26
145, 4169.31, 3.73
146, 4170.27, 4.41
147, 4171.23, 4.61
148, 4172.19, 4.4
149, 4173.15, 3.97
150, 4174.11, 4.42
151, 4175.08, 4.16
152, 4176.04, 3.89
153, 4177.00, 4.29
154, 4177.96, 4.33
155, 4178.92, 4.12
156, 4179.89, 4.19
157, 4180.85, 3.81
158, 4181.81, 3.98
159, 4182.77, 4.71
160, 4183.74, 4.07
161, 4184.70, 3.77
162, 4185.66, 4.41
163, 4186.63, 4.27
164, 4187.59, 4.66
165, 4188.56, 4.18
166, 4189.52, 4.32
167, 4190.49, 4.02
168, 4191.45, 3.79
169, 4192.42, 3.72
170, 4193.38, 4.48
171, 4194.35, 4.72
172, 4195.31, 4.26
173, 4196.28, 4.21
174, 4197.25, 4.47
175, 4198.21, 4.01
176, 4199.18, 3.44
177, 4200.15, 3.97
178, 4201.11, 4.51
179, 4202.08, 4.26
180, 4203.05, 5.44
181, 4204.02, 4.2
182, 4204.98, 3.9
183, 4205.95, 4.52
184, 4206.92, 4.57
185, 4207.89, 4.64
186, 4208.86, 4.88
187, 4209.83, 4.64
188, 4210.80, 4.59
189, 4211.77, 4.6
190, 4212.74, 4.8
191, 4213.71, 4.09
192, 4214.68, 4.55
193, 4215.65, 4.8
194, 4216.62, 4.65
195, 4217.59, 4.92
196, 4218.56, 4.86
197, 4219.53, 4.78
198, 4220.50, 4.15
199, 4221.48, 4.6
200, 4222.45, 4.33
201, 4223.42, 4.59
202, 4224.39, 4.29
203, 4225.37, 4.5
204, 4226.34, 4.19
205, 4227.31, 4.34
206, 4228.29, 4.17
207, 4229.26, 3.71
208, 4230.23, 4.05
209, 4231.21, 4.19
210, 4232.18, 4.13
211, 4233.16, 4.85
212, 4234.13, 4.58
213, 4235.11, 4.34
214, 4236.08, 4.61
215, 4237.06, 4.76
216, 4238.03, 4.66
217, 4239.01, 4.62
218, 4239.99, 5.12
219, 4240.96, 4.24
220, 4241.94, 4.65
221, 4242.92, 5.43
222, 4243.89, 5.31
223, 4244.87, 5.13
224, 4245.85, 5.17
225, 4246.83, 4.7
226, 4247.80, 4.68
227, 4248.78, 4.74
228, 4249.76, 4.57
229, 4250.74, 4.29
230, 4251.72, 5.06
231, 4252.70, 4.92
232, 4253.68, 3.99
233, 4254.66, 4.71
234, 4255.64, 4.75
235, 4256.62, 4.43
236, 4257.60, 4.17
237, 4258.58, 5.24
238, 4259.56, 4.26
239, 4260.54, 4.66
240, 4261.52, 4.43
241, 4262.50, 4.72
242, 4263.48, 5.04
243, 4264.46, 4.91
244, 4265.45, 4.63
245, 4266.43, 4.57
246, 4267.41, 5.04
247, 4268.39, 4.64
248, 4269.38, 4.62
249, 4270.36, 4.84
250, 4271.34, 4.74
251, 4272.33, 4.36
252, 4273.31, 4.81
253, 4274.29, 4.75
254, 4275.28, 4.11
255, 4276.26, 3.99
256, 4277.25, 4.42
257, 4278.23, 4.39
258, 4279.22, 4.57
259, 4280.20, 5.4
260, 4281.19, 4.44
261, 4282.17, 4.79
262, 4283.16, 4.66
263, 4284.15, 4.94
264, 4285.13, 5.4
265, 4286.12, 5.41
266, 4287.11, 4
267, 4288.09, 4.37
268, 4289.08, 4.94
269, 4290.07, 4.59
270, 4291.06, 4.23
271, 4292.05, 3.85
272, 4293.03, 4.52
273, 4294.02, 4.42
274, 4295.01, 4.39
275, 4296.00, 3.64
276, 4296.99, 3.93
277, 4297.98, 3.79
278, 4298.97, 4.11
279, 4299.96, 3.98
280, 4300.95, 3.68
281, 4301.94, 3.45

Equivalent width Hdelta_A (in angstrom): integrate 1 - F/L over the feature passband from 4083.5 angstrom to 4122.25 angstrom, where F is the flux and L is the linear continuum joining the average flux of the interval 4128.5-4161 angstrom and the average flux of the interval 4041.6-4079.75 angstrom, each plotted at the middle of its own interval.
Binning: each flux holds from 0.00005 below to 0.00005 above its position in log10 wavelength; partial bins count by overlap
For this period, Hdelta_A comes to -2.0 angstrom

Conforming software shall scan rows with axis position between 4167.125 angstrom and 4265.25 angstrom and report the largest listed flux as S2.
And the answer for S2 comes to 5.44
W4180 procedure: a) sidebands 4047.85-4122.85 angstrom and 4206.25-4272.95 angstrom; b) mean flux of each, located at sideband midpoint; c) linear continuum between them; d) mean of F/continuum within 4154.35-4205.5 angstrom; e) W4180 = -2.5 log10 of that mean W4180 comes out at 0.07 mag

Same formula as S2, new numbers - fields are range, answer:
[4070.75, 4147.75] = 5.24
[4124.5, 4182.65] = 5.07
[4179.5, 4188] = 4.71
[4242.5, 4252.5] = 5.43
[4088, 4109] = 5.13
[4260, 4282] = 5.4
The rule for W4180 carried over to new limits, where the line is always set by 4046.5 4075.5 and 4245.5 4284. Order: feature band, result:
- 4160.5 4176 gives 0.03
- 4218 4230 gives 0.05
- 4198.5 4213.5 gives 0.02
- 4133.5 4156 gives 0.06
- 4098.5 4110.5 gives 0.03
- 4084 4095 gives -0.09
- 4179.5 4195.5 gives 0.08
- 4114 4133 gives -0.02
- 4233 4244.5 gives -0.04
